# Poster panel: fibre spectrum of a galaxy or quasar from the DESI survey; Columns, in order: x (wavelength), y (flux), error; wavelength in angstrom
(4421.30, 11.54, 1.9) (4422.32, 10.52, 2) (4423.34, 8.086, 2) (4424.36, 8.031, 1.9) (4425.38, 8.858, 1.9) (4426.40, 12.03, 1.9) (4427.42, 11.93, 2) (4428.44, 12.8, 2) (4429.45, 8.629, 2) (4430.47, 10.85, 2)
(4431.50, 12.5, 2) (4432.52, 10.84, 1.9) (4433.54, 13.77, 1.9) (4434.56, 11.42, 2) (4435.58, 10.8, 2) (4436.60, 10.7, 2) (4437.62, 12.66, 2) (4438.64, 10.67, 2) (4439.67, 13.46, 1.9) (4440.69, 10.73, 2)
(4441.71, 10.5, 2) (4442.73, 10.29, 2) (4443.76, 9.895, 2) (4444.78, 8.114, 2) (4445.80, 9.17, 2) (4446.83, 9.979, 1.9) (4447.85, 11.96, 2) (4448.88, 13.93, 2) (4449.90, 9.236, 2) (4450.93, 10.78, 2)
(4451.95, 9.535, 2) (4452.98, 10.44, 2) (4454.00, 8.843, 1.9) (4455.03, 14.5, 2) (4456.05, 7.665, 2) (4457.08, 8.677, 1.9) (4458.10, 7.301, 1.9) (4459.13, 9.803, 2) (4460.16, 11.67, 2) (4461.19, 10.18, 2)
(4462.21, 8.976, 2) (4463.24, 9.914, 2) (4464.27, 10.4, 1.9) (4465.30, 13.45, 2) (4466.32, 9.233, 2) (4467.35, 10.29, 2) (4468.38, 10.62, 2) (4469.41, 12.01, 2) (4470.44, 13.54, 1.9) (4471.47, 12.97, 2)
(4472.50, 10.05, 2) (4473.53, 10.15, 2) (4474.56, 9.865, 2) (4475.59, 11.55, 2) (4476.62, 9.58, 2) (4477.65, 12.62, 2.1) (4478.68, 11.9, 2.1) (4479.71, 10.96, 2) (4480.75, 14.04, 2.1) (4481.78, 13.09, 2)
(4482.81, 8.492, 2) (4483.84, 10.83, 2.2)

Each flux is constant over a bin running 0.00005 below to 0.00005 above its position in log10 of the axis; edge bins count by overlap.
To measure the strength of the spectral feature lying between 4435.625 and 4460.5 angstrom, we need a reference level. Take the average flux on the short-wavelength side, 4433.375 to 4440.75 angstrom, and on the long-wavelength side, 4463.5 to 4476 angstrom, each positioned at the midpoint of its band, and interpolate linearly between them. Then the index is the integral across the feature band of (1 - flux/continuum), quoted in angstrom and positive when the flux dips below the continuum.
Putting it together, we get 2.41 angstrom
